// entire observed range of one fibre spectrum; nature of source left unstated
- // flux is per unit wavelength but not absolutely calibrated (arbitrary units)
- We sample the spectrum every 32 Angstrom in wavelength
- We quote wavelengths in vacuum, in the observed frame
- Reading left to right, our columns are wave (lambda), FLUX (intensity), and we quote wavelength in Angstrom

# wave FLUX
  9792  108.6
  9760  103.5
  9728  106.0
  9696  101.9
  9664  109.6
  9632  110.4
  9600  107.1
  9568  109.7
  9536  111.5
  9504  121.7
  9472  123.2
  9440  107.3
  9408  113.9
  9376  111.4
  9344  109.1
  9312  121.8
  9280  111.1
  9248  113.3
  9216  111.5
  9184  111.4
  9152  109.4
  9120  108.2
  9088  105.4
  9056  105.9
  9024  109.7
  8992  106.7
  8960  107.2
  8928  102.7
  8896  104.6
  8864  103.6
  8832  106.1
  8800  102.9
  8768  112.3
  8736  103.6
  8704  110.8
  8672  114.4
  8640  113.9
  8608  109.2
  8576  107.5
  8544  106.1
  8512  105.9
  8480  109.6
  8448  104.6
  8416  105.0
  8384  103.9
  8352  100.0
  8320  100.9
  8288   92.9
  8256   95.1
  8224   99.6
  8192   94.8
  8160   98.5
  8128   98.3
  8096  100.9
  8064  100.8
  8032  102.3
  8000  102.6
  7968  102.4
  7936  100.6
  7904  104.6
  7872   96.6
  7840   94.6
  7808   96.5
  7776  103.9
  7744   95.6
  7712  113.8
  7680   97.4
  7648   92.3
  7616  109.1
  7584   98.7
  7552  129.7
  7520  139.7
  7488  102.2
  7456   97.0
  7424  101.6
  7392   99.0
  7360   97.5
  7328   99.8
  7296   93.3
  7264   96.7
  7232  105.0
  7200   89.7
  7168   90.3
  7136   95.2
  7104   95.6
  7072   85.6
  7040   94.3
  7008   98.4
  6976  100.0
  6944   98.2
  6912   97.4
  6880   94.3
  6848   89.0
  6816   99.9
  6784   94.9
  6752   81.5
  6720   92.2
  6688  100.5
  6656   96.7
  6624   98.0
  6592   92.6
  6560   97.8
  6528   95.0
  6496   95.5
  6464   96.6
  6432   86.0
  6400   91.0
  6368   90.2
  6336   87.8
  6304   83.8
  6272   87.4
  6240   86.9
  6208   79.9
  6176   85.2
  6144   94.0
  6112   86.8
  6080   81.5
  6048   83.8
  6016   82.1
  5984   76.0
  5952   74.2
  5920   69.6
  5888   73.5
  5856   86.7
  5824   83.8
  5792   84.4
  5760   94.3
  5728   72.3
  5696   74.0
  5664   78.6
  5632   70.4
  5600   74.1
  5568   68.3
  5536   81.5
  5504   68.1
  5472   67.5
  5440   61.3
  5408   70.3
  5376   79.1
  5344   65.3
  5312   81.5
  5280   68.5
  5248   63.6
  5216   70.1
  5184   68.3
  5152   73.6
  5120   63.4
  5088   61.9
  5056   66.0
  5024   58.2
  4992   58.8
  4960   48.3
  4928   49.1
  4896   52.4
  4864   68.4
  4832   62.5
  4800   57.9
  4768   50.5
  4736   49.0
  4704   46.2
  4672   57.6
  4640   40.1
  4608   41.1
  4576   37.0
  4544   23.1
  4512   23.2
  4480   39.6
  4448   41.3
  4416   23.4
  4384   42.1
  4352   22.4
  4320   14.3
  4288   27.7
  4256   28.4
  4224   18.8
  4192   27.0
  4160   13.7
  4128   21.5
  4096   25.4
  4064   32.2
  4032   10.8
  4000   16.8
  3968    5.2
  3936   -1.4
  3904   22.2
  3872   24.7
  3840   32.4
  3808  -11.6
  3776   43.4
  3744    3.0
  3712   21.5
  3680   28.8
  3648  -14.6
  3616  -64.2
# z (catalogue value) 0.15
